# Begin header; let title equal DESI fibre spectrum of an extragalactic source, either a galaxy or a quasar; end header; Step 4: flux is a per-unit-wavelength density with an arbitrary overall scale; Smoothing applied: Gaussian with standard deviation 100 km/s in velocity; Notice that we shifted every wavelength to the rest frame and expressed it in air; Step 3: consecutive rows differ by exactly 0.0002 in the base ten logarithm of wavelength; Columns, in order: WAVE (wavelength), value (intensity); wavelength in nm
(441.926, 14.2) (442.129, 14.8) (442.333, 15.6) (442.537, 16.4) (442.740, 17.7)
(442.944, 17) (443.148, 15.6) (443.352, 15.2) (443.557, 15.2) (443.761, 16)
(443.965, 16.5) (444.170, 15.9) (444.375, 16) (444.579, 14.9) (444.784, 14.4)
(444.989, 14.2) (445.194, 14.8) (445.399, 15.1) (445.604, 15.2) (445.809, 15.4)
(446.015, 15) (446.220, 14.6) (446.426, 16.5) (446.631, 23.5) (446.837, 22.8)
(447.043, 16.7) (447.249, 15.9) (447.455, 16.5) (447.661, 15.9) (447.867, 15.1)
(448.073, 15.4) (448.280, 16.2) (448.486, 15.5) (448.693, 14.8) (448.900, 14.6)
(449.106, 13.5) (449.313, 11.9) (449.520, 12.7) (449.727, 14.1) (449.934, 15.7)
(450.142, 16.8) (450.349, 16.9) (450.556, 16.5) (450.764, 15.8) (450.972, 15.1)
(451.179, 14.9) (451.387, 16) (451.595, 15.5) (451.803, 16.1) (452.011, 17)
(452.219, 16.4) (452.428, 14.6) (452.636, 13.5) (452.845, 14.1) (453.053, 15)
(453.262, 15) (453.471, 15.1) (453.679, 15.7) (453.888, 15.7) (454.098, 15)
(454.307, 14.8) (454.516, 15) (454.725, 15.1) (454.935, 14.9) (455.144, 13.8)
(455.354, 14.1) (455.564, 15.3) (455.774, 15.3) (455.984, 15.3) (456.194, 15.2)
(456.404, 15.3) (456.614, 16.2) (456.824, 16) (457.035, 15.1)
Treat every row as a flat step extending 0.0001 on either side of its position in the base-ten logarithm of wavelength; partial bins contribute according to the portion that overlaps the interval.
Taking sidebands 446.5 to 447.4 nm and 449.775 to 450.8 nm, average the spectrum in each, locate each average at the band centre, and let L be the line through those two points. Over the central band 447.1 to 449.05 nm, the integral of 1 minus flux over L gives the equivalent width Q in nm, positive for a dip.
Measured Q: 0.303 nm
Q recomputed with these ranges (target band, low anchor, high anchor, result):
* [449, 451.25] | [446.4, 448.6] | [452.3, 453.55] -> 0.15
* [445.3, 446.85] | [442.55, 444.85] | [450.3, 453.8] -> -0.12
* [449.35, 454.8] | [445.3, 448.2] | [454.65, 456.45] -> 0.11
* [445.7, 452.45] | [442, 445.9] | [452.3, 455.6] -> -0.32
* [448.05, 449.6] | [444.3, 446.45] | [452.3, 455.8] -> 0.07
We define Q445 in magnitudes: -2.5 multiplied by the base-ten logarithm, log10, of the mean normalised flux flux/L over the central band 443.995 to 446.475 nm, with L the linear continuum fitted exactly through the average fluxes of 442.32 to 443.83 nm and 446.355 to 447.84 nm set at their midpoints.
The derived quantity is 0.14 mag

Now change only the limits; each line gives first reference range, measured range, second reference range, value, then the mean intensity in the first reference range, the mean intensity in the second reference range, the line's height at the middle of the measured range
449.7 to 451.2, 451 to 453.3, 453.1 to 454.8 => 0.02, 15.9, 15.2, 15.5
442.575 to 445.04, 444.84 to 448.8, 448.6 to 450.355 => -0.08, 15.8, 14.4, 15.1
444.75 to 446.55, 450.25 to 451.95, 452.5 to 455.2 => -0.07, 15.2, 14.8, 14.9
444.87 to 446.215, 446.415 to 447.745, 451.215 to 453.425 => -0.22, 14.9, 15.3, 15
